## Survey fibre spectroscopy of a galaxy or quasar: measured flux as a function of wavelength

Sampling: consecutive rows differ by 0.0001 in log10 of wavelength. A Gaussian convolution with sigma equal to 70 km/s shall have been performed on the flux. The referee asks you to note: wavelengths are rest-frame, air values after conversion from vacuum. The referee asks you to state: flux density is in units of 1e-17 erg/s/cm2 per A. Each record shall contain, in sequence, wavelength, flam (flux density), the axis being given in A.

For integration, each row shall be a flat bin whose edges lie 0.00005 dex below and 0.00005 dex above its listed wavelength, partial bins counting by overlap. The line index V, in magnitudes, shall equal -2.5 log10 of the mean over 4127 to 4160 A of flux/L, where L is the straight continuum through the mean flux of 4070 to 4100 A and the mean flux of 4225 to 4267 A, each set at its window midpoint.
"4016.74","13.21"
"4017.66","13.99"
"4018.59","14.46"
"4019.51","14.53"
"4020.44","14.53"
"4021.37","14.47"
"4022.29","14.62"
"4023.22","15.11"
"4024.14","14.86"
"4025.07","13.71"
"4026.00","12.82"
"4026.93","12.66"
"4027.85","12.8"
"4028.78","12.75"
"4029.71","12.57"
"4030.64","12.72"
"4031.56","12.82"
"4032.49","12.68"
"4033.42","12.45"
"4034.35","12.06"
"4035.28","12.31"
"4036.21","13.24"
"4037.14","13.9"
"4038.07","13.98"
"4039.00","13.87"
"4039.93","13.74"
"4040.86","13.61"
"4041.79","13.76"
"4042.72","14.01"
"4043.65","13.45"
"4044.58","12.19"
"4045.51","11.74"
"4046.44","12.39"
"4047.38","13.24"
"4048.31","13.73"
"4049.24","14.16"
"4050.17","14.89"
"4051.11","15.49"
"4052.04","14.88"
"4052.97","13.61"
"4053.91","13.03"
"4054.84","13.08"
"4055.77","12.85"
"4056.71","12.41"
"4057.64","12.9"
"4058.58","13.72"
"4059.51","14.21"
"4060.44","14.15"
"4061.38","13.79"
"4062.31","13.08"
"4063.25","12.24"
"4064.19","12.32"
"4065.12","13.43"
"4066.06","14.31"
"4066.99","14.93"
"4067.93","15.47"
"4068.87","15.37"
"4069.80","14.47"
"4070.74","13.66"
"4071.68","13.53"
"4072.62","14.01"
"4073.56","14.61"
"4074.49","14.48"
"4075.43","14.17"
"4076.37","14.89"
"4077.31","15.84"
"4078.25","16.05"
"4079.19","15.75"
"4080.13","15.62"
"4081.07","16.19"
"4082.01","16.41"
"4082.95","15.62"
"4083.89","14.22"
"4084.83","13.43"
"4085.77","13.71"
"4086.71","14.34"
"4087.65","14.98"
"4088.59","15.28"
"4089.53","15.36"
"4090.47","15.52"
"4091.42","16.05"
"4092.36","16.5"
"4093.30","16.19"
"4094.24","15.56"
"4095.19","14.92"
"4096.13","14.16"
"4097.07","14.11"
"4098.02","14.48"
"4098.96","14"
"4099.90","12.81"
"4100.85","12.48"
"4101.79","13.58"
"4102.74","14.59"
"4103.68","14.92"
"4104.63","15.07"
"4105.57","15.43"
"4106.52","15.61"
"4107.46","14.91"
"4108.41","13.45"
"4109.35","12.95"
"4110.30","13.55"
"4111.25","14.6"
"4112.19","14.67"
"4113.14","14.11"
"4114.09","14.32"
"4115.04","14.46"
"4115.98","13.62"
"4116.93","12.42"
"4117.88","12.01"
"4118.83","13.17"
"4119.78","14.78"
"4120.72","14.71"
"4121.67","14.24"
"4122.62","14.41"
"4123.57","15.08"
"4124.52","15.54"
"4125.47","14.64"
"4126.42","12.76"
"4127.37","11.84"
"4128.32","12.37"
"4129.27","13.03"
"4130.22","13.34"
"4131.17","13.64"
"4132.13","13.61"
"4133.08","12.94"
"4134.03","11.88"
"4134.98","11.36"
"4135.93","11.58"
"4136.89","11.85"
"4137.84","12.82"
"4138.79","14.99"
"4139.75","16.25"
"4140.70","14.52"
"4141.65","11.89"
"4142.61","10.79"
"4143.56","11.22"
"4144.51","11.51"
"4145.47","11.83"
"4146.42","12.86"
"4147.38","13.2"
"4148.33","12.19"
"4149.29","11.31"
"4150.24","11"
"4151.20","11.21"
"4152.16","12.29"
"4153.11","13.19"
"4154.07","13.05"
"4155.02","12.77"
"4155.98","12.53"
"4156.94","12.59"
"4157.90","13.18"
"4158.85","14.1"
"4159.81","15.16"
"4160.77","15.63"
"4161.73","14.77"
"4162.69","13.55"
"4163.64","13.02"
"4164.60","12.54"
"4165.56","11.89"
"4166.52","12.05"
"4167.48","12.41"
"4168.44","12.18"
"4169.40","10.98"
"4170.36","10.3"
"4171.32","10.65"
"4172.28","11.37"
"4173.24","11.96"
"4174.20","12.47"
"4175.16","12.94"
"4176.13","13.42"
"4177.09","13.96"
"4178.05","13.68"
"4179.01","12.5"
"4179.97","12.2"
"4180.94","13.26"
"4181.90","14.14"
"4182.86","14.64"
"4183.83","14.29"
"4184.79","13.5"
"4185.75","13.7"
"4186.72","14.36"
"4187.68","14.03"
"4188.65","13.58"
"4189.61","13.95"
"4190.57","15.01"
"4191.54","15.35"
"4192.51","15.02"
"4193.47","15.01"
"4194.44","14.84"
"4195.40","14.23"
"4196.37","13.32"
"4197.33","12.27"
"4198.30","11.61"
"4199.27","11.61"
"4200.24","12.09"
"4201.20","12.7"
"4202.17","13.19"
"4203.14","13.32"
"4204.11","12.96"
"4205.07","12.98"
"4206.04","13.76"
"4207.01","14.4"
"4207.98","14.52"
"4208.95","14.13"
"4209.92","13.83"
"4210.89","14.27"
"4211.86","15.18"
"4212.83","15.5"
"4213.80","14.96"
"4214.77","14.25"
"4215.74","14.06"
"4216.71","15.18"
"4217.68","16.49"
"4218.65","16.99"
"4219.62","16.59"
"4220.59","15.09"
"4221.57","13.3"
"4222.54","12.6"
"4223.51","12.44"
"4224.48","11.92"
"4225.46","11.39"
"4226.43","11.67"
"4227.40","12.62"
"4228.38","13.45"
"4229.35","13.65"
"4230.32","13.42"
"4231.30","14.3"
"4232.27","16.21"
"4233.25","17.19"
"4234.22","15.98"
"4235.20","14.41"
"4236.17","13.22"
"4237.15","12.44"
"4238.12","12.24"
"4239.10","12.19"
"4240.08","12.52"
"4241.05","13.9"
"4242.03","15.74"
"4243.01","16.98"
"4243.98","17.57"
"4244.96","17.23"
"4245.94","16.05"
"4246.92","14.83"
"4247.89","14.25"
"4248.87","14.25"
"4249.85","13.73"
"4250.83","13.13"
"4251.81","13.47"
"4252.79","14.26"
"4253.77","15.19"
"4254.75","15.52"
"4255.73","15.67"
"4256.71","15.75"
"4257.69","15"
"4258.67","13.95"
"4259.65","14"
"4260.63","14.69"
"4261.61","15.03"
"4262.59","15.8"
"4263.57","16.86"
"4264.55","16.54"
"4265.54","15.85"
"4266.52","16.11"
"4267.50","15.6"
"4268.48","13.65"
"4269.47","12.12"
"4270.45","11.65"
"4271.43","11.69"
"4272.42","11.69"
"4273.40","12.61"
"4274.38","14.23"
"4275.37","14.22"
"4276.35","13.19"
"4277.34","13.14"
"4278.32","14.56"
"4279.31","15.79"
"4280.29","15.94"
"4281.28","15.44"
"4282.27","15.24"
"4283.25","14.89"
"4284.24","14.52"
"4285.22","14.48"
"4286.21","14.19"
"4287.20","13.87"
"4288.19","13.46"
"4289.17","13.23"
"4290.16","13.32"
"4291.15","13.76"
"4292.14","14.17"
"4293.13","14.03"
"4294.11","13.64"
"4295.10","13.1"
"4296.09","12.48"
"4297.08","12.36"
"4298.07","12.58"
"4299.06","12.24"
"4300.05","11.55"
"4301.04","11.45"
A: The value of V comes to 0.169 mag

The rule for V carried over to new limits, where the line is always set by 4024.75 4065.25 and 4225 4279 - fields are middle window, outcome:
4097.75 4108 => -0.062 mag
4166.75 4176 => 0.181 mag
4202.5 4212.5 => 0.011 mag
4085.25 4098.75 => -0.119 mag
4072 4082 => -0.134 mag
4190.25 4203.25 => 0.040 mag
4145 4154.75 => 0.130 mag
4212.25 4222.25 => -0.078 mag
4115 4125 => -0.031 mag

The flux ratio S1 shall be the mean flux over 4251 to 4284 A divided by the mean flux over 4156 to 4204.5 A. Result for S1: 1.1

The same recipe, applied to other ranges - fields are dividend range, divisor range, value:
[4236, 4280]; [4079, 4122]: 0.99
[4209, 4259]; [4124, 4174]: 1.14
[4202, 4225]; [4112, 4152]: 1.09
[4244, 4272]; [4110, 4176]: 1.14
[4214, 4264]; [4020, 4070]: 1.07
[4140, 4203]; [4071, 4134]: 0.90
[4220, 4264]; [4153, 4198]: 1.08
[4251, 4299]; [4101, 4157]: 1.07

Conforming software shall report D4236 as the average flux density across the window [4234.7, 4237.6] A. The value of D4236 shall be 13.4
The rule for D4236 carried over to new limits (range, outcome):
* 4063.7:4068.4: 14.1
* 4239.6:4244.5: 15.4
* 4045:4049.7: 13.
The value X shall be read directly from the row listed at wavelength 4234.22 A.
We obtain 15.98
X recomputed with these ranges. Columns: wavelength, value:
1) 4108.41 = 13.45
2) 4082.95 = 15.62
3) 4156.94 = 12.59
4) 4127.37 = 11.84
